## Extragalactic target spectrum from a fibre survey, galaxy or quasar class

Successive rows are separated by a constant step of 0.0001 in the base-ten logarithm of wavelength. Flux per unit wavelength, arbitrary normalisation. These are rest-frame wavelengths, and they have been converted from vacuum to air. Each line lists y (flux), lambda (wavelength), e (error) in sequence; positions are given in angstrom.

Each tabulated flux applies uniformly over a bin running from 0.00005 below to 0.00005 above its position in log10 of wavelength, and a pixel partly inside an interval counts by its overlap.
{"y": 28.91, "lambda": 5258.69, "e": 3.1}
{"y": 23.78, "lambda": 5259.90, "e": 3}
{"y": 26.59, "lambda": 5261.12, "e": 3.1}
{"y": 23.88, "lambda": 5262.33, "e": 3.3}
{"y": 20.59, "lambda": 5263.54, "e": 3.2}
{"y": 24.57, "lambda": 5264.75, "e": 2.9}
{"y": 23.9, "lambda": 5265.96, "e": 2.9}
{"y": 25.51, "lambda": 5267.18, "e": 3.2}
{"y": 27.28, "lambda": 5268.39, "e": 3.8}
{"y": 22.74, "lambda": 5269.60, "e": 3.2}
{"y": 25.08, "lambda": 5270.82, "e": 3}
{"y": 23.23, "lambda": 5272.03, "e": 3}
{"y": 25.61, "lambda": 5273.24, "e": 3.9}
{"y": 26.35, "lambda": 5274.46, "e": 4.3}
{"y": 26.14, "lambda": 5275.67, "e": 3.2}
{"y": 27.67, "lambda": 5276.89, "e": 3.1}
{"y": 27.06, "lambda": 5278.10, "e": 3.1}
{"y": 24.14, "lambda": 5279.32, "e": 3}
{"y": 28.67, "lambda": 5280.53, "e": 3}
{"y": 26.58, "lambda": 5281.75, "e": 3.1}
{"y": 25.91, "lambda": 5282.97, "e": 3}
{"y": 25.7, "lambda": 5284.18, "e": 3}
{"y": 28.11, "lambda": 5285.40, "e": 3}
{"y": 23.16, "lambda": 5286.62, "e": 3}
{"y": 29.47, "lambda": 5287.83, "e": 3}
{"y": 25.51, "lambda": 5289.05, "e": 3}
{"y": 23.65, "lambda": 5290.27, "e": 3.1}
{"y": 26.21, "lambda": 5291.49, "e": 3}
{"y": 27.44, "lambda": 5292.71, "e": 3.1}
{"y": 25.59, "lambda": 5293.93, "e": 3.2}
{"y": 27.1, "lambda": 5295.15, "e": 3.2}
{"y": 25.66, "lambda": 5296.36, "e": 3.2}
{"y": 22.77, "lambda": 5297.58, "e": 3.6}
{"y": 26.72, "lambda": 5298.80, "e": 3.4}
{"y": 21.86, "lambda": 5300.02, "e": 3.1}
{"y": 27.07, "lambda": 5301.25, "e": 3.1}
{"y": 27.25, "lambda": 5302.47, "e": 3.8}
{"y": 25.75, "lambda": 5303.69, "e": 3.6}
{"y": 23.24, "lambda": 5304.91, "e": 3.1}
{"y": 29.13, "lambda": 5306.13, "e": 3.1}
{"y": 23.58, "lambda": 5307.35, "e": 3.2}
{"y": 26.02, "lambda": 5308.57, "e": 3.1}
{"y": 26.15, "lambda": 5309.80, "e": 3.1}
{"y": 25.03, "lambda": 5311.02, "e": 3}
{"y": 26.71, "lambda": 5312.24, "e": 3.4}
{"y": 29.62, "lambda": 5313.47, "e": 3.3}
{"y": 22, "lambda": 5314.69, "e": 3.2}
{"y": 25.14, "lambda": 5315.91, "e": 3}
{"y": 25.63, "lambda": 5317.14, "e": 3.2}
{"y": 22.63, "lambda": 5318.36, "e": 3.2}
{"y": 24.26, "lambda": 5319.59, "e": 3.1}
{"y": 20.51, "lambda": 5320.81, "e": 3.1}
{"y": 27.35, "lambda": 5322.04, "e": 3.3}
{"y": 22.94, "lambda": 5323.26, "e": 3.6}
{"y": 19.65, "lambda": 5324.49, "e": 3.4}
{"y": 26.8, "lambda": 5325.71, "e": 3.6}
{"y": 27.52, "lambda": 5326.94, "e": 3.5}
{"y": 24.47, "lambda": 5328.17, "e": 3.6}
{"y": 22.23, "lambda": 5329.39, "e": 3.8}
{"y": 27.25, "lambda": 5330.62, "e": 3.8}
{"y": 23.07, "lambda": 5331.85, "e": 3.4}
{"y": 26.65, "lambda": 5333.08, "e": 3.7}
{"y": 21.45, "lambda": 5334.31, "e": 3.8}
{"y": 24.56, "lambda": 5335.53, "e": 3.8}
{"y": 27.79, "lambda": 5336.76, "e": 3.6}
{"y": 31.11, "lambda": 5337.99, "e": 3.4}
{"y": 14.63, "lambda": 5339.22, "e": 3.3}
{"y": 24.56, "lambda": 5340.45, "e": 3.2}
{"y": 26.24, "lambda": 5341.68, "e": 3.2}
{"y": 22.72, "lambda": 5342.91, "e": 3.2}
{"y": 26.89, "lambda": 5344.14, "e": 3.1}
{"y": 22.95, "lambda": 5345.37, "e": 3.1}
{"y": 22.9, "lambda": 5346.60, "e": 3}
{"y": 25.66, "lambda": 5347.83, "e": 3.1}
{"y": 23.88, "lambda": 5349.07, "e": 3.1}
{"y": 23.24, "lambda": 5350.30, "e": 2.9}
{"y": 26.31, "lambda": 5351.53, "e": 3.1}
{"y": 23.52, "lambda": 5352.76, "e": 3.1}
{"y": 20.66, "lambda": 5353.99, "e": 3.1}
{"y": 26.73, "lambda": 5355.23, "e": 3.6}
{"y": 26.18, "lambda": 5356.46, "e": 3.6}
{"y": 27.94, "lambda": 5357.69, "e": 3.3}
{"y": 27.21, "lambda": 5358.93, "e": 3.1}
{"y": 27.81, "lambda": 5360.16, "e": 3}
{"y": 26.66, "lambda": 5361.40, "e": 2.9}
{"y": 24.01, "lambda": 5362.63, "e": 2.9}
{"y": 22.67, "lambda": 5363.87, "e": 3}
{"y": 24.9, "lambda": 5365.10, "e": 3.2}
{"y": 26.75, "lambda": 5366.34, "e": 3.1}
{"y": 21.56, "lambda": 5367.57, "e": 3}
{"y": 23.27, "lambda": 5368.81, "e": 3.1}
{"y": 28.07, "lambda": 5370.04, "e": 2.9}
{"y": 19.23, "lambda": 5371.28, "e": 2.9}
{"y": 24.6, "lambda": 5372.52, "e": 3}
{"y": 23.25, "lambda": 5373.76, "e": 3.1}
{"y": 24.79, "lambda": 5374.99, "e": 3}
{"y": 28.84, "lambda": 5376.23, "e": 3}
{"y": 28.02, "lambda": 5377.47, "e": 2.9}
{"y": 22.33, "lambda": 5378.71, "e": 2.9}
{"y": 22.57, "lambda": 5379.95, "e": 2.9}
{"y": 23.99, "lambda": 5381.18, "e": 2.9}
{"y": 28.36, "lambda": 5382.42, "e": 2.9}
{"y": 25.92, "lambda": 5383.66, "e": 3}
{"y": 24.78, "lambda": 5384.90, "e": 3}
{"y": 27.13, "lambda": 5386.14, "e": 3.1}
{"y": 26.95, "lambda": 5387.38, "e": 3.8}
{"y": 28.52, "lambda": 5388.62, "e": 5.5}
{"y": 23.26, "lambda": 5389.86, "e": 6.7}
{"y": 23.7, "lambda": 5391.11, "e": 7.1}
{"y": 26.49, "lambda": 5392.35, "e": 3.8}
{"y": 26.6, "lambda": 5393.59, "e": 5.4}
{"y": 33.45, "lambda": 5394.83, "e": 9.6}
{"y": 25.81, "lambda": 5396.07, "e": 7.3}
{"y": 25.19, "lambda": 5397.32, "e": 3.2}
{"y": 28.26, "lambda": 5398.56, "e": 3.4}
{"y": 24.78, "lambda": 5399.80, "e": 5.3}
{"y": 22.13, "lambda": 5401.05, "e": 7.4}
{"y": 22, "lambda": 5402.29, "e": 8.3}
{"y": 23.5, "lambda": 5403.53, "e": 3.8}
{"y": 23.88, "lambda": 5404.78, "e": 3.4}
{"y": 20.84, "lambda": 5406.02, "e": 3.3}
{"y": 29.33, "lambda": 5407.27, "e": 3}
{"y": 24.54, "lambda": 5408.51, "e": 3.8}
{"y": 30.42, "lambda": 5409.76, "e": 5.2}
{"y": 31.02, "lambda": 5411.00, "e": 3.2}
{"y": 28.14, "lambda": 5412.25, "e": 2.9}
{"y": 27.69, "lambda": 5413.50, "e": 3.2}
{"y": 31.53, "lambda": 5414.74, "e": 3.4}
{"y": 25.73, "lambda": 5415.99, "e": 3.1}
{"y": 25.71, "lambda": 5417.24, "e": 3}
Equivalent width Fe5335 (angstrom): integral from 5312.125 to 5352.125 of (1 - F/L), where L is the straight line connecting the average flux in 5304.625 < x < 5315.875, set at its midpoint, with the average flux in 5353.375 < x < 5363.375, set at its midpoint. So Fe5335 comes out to 2.0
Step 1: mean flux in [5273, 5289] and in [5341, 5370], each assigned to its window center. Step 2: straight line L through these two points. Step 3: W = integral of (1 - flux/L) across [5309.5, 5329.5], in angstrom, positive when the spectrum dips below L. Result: 0.8 angstrom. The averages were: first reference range 26.5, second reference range 24.9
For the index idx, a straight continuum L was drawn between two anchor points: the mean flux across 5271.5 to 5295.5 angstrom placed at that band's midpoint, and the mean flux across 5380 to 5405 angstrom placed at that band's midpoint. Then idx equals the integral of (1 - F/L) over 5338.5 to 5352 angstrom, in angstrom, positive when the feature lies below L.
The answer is 1.2 angstrom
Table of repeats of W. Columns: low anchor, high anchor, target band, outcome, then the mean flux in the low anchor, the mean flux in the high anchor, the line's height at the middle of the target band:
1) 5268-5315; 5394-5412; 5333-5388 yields 2.4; 25.8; 26.1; 26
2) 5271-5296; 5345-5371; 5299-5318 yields 0.1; 26.2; 24.8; 25.7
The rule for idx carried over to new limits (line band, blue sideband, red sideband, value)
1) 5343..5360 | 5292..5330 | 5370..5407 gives 0.2 angstrom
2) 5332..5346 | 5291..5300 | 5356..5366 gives 0.8 angstrom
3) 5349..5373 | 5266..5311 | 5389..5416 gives 1.2 angstrom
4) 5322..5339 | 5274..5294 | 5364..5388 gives 0.5 angstrom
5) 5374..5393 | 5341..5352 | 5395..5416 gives 0.0 angstrom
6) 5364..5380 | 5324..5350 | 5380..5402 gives 0.6 angstrom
